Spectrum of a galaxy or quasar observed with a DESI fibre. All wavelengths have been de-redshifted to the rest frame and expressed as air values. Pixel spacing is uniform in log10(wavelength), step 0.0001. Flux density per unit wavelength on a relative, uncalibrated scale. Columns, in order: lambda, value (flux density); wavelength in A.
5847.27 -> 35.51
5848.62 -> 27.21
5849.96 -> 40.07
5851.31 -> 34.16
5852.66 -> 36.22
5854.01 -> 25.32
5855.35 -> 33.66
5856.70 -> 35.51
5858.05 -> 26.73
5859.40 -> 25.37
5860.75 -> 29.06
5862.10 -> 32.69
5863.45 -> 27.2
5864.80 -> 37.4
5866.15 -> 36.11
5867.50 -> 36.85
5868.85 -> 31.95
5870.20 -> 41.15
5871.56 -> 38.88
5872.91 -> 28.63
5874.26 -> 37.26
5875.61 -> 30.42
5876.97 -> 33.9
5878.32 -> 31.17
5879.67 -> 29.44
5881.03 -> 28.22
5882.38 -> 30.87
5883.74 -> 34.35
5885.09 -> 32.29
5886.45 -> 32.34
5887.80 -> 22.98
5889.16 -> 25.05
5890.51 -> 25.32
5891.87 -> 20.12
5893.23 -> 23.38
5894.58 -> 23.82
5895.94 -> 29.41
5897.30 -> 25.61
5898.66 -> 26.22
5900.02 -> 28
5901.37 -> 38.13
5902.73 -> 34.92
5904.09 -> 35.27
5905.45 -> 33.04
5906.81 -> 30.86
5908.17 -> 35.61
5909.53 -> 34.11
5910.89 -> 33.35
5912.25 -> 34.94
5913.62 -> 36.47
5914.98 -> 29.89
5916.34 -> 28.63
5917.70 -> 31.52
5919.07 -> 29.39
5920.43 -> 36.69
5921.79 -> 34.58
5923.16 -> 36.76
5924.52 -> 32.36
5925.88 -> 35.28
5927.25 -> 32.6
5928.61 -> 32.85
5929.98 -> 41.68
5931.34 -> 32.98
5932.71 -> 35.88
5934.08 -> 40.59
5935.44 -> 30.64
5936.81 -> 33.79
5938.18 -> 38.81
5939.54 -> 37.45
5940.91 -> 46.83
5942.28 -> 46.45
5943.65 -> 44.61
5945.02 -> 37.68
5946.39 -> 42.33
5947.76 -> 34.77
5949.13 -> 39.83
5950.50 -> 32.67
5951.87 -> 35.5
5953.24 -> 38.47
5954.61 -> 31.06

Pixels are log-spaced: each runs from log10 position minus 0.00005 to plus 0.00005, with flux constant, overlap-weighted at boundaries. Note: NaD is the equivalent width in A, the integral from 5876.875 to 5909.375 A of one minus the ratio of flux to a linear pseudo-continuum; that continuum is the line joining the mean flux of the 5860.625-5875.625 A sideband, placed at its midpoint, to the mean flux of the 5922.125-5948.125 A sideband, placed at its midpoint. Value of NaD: 5.44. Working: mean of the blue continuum 34.3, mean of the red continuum 37.6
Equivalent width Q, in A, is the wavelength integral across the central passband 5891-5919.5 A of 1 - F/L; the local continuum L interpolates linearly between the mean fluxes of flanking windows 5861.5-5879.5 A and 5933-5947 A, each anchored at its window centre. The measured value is 4.90 A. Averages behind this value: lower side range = 34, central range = 30.6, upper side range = 39.8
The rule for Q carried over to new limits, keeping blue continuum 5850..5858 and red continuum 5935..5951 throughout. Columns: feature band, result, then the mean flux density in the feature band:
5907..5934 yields 2.47 A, 34.1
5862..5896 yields 3.75 A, 30.8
